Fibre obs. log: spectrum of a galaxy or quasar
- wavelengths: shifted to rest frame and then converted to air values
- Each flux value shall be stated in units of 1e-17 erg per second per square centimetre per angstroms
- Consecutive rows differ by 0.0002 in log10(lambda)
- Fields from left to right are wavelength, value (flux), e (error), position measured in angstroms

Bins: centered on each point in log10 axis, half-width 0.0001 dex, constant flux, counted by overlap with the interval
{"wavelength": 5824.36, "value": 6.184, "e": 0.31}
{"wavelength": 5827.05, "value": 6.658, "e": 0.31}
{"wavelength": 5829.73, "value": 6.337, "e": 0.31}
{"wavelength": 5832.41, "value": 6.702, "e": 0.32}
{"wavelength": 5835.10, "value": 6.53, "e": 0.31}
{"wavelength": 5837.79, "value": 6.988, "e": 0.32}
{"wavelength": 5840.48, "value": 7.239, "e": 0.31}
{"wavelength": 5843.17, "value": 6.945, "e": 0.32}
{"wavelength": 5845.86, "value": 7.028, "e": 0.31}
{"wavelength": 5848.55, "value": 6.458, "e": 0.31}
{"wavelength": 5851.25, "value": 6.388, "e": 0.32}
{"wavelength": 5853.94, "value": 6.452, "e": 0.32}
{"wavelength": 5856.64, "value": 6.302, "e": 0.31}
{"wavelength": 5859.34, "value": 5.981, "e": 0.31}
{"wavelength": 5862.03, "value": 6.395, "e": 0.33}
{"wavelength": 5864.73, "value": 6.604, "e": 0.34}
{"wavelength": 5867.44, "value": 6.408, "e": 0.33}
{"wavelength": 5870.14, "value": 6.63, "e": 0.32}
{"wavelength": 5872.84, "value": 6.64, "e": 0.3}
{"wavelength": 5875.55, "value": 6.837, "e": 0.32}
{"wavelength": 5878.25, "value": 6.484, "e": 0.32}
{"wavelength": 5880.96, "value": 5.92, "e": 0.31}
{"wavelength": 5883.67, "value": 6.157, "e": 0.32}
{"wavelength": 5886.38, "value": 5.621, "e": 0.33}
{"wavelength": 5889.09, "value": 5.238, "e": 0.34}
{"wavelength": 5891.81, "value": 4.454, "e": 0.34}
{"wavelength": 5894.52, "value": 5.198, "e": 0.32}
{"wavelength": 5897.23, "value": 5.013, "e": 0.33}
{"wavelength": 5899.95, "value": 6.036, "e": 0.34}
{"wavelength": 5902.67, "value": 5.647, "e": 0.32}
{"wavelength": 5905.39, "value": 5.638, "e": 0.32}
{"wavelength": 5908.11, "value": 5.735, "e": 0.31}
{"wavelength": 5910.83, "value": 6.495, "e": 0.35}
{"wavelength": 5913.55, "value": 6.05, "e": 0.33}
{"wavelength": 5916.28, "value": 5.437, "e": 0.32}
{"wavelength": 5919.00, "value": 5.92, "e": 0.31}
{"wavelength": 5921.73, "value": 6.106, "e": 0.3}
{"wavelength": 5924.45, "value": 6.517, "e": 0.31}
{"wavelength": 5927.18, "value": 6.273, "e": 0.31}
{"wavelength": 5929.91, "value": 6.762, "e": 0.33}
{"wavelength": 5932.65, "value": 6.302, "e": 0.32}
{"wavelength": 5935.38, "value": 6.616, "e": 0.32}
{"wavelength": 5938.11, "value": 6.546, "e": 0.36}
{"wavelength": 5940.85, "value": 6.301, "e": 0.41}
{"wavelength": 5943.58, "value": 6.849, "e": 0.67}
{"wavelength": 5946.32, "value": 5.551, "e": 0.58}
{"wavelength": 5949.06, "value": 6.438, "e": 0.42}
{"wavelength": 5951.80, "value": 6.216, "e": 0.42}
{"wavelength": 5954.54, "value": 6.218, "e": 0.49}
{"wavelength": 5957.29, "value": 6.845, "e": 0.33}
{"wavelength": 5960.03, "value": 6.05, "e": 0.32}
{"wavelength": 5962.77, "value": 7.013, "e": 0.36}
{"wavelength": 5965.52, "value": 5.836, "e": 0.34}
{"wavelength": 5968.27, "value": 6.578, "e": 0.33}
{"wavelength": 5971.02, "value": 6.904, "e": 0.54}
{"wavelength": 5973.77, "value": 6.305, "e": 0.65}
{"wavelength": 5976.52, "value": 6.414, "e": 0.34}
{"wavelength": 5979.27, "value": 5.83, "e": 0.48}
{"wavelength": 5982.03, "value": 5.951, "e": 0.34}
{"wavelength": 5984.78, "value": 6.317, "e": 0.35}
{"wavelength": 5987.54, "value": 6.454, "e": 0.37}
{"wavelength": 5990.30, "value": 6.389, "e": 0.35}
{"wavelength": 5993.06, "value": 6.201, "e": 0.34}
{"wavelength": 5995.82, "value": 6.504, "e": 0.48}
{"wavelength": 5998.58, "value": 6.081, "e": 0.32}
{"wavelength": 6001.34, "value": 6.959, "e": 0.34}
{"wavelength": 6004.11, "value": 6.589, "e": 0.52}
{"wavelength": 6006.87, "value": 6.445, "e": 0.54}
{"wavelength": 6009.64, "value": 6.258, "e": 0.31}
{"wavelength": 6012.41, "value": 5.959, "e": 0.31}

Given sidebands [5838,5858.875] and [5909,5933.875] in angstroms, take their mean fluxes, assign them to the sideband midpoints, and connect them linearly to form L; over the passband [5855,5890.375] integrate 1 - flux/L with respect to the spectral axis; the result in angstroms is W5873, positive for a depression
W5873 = 1.44 angstroms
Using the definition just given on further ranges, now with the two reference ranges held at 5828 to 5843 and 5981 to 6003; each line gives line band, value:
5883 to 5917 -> 5.2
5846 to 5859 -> 0.6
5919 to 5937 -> 0.4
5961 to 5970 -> -0.1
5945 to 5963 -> 0.5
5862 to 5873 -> 0.2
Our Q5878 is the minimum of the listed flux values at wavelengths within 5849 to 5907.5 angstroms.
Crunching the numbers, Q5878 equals 4.454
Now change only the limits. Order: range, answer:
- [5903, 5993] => 5.437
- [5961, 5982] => 5.83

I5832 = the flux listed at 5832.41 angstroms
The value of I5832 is 6.702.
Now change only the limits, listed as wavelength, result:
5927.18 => 6.273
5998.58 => 6.081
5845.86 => 7.028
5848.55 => 6.458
